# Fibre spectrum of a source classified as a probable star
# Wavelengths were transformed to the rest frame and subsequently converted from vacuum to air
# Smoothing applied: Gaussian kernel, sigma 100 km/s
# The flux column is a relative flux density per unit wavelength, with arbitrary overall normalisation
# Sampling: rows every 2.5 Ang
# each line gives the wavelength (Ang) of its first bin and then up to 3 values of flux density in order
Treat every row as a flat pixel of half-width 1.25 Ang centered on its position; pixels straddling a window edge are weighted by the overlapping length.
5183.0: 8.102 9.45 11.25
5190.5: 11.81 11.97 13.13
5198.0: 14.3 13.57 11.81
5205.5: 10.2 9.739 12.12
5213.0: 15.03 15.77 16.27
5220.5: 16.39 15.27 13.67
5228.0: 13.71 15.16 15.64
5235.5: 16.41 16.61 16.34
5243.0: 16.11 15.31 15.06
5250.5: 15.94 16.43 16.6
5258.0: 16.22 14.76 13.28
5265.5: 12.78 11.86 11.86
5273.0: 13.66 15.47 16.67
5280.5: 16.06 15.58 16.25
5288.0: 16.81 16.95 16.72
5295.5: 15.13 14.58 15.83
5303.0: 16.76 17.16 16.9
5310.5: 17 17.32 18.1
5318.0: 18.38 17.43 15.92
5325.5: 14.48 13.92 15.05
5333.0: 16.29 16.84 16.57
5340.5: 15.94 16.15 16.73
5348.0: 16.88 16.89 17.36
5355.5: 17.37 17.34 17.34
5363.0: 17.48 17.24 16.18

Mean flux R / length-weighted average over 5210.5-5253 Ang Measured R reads 15.5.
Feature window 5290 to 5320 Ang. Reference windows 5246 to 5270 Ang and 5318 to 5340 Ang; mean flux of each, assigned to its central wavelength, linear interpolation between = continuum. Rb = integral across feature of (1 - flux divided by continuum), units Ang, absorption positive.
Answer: -2.3 Ang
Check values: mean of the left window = 14.7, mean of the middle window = 16.7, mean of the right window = 16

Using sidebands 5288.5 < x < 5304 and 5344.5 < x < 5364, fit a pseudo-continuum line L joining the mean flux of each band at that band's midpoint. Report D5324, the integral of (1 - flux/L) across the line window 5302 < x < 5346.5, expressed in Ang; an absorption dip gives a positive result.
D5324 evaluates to 0.2 Ang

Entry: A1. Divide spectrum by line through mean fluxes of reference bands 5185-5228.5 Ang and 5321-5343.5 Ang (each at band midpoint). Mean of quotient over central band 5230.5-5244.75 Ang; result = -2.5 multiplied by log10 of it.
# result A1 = -0.17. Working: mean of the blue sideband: 13.1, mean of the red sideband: 15.7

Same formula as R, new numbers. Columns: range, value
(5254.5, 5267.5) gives 14.5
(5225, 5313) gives 15.5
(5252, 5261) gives 16.1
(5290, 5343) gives 16.3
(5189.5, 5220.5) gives 13.1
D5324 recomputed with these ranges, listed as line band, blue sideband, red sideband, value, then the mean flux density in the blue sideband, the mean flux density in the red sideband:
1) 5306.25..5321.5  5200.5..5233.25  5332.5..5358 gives -1.40 Ang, 13.8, 16.7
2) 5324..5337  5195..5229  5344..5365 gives 0.96 Ang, 13.7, 17.2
